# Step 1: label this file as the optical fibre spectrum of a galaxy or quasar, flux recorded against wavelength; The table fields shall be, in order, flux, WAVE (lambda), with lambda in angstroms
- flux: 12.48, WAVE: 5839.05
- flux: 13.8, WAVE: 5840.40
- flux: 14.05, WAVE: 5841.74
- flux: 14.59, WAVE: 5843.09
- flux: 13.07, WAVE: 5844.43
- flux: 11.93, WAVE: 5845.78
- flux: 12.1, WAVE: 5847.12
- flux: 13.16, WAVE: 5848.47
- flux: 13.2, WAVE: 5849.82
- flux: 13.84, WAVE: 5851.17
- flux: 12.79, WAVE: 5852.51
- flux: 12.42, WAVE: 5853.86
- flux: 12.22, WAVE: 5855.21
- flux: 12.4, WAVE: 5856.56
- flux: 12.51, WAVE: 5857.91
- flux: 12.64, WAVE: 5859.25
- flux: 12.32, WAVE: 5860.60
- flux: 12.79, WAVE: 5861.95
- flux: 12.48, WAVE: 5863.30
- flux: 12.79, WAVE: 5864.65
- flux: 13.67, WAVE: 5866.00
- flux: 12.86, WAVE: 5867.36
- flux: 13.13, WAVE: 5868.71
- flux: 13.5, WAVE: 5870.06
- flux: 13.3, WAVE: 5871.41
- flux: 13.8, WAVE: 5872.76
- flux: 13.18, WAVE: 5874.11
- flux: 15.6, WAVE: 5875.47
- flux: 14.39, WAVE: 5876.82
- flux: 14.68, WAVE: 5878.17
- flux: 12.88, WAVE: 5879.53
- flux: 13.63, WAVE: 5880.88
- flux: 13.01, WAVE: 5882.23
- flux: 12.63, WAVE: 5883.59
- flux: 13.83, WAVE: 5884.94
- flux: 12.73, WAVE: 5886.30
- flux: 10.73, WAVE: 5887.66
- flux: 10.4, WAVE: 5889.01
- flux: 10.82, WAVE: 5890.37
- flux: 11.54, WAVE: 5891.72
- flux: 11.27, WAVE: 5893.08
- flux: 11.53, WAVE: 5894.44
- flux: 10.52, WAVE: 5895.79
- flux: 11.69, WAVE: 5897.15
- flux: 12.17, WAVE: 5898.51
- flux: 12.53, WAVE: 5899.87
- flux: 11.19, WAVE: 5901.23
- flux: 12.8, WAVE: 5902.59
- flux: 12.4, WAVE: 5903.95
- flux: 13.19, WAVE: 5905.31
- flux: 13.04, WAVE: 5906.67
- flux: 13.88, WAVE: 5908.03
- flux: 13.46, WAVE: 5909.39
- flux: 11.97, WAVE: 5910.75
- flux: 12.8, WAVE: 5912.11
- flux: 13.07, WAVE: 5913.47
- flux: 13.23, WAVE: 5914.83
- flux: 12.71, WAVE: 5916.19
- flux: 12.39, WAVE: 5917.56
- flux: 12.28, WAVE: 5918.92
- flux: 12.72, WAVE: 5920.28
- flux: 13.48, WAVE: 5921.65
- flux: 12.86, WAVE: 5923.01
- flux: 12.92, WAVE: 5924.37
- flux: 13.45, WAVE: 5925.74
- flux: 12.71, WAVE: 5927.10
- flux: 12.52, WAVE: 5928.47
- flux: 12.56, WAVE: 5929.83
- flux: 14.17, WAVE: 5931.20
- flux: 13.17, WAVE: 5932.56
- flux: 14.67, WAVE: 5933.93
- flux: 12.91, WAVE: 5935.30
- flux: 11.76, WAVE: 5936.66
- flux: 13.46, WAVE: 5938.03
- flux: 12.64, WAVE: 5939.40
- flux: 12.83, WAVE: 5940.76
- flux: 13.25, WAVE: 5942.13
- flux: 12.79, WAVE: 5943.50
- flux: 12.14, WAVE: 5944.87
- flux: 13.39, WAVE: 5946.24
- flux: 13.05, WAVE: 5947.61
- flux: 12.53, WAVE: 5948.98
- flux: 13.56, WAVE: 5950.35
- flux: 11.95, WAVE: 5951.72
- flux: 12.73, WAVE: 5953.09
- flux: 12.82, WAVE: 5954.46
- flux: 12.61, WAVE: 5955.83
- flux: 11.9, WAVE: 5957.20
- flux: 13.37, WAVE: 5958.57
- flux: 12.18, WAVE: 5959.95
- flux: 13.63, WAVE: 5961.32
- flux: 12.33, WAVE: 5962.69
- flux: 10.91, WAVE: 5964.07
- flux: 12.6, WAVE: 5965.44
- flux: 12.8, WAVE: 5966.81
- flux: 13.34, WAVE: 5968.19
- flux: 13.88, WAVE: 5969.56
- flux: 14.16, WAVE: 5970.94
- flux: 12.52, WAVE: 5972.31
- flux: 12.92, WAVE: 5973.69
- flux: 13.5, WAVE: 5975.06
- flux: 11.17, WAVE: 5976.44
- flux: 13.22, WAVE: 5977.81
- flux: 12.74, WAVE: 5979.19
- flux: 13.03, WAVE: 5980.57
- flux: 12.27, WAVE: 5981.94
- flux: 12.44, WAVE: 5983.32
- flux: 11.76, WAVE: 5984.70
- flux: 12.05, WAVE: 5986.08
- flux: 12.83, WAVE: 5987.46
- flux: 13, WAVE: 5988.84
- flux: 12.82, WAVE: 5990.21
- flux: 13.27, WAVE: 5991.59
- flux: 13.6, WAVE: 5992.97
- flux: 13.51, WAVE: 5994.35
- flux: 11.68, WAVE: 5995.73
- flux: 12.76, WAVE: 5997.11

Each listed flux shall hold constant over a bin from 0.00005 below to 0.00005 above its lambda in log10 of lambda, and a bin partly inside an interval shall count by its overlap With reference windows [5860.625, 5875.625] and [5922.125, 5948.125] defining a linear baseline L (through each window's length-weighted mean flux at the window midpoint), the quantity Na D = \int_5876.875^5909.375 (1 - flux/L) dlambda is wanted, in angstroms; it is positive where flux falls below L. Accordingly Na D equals 1.9 angstroms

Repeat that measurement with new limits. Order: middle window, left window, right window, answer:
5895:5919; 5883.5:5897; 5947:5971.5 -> -1.33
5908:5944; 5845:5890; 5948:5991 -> -0.48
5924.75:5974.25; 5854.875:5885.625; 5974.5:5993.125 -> -0.22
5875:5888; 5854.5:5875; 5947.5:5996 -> -0.55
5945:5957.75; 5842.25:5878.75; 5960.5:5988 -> 0.08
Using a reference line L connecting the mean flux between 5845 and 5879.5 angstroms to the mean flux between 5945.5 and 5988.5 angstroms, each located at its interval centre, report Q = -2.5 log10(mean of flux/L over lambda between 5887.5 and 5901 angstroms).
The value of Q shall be 0.15 mag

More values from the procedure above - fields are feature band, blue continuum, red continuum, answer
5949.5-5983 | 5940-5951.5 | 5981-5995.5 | 0.006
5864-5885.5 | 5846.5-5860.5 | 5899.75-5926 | -0.067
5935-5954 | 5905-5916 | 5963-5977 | 0.010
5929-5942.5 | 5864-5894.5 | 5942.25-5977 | -0.028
